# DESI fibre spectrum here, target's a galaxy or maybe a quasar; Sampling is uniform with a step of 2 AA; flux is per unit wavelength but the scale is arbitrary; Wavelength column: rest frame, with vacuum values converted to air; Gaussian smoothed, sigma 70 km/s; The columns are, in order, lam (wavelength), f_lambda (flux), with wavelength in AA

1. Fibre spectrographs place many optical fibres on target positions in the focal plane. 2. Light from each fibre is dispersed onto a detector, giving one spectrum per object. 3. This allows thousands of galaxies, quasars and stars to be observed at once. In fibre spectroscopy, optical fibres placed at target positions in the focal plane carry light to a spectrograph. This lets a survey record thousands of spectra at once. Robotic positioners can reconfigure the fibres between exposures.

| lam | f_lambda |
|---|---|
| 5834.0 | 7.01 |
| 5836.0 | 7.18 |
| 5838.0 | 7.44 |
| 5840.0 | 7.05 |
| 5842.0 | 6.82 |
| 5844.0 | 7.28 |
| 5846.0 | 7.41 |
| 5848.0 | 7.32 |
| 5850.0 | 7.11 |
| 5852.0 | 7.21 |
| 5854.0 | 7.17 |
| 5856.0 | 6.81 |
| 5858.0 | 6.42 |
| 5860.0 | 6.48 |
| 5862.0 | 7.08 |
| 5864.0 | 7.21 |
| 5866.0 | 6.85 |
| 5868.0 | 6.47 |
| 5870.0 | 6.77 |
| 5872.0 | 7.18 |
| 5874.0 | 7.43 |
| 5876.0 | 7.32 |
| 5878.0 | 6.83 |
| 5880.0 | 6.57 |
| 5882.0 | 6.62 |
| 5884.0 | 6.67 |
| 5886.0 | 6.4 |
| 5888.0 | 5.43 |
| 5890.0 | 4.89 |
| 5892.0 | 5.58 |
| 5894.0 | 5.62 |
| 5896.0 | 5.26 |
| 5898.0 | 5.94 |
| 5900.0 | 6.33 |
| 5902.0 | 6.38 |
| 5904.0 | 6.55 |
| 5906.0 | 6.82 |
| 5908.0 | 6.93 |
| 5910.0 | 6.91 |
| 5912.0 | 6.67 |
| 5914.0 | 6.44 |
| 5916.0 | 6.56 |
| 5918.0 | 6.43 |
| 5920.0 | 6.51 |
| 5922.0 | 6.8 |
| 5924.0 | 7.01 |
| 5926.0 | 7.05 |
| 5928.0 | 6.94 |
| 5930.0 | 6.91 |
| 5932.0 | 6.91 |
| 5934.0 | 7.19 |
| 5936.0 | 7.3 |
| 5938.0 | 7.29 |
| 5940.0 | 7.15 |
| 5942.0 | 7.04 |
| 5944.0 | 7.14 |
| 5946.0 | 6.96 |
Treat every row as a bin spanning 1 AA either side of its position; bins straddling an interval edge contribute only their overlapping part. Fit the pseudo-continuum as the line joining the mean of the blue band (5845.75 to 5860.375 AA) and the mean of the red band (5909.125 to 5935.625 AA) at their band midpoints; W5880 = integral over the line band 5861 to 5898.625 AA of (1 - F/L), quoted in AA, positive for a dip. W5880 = 2.7 AA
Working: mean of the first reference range 6.99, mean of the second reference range 6.81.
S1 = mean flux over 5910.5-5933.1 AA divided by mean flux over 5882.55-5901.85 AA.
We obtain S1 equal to 1.16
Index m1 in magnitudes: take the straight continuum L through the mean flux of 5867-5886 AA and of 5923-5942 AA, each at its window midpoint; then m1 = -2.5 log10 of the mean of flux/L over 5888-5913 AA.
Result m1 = 0.14 mag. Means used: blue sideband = 6.85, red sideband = 7.08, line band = 6.13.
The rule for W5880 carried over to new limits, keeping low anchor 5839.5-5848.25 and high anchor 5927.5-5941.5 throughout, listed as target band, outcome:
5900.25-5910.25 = 0.6 AA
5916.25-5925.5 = 0.5 AA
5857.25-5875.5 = 0.7 AA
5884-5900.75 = 3.3 AA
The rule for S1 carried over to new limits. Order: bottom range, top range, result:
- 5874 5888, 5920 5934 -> 1.03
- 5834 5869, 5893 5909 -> 0.89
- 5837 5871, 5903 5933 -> 0.97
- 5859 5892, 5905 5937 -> 1.03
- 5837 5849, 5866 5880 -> 0.96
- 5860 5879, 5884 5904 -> 0.84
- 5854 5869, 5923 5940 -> 1.04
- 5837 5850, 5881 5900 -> 0.81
